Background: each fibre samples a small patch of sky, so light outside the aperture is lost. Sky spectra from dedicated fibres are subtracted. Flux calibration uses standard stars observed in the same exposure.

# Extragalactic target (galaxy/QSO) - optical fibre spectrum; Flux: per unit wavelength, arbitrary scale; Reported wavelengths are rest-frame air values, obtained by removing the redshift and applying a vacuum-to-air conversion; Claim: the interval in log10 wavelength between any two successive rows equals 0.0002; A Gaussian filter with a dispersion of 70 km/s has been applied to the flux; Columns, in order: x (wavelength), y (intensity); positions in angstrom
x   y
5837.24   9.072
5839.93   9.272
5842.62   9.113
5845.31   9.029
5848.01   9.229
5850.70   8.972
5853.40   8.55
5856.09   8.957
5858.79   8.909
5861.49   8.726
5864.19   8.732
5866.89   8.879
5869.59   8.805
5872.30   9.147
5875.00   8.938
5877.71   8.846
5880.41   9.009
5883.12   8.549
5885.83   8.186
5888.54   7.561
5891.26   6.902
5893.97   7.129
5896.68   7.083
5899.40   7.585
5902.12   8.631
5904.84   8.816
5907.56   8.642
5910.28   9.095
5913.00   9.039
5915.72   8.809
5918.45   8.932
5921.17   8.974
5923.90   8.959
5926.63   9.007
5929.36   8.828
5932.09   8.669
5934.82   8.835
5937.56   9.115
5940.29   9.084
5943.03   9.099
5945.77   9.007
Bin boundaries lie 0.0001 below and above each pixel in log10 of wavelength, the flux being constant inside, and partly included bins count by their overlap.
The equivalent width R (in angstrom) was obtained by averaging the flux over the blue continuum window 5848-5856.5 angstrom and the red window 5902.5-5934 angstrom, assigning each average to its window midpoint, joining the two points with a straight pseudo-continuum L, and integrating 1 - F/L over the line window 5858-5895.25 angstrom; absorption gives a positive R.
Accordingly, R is 1.82 angstrom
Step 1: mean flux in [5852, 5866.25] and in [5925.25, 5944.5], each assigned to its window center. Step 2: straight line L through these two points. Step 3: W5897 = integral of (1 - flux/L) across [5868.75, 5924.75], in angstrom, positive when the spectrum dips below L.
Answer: 2.60 angstrom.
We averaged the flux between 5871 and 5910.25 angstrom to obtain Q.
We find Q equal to 8.24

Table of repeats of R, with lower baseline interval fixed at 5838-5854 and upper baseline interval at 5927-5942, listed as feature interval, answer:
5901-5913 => 0.2 angstrom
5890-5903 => 2.2 angstrom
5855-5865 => 0.2 angstrom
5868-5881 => 0.1 angstrom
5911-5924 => 0.0 angstrom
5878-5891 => 1.1 angstrom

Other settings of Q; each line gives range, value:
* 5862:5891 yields 8.6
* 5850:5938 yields 8.59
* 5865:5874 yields 8.93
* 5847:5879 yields 8.89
